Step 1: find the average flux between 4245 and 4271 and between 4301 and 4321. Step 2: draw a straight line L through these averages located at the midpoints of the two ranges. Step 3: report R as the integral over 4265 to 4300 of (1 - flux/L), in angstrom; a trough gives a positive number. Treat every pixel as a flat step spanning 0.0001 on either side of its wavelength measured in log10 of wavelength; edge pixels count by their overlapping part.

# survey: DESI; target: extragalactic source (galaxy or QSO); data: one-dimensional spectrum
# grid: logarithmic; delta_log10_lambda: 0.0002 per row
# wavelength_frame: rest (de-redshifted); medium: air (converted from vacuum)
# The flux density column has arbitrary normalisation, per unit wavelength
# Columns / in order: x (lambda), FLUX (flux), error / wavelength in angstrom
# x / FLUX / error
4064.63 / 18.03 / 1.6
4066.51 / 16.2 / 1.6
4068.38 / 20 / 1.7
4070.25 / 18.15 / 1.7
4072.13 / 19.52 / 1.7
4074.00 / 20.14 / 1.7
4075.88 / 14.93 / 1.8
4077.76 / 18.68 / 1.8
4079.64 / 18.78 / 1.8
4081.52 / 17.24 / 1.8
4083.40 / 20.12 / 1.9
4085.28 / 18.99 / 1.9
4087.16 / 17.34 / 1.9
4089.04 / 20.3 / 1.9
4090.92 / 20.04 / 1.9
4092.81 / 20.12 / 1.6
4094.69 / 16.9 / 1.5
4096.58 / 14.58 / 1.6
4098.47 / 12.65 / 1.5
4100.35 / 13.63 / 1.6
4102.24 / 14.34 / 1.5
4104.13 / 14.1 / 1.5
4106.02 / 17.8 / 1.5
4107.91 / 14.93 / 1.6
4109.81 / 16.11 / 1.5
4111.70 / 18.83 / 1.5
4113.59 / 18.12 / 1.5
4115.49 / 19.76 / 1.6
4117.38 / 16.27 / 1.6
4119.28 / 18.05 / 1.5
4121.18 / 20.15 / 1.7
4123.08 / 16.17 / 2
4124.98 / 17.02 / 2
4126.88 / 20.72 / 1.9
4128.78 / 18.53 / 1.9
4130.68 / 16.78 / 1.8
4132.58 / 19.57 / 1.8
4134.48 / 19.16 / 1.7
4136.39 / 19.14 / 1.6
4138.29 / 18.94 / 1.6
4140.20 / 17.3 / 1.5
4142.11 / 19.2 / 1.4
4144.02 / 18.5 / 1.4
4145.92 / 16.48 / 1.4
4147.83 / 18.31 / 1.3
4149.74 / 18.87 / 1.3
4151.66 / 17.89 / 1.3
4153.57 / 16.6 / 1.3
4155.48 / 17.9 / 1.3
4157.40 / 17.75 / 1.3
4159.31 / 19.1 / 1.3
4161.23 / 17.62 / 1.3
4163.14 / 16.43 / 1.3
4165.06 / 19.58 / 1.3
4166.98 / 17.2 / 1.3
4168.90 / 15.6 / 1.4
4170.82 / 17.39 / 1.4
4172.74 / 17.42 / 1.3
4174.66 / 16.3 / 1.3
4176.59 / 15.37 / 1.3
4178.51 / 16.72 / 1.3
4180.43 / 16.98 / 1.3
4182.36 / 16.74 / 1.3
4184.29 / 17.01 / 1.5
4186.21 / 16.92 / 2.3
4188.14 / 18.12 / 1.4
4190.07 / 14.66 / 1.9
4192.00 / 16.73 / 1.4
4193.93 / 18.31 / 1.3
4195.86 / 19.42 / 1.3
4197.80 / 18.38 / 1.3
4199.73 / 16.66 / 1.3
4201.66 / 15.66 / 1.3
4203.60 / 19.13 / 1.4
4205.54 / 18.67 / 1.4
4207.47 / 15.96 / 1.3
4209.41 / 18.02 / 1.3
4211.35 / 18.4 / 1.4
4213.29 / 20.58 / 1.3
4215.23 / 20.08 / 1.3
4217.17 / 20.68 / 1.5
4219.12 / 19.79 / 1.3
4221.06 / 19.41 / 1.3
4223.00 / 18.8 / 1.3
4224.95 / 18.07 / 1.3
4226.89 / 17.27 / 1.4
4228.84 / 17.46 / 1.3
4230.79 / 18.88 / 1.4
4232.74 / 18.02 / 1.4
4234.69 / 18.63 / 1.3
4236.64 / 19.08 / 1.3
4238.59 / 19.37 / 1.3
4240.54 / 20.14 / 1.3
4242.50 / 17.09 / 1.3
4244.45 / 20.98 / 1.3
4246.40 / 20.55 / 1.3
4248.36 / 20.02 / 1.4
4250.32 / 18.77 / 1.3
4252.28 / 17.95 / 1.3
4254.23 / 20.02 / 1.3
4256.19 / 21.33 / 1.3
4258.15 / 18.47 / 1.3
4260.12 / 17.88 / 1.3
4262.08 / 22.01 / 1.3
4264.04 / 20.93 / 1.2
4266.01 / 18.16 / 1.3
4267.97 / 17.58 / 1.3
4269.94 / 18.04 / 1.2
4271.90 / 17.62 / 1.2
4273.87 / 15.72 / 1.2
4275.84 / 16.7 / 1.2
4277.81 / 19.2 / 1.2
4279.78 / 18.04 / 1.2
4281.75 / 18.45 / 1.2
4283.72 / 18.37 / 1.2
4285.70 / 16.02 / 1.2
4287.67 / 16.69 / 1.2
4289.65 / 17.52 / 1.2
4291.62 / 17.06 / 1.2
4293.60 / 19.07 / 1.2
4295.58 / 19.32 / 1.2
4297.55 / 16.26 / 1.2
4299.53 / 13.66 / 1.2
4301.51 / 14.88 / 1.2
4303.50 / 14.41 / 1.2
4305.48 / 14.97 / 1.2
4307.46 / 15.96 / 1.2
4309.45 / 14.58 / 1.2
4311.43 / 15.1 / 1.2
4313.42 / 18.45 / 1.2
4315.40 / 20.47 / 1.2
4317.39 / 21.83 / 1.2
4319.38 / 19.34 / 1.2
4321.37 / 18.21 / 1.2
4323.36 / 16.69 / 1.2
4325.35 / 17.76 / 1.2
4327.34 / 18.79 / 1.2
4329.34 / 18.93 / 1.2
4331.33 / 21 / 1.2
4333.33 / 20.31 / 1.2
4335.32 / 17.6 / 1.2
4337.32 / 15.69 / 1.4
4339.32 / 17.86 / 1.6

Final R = 1.6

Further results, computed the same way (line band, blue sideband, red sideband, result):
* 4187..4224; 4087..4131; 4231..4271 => 0.63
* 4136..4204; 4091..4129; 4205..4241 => 1.70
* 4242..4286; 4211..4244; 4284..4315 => -2.69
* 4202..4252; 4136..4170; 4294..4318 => -4.68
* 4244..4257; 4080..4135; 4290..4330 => -1.90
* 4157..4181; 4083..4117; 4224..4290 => 0.75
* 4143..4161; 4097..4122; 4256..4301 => -1.18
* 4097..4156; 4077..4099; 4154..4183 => 0.63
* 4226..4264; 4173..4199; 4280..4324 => -4.63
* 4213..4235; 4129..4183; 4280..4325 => -1.87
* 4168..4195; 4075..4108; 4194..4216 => 1.88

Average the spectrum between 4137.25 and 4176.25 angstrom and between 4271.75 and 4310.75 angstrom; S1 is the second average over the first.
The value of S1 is 0.94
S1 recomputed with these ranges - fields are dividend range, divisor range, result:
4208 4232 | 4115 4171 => 1.05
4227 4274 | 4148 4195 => 1.10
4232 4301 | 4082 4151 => 1.04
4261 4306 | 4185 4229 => 0.96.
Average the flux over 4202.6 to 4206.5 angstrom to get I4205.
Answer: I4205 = 18.8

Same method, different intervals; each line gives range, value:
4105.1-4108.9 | 16.3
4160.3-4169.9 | 17.3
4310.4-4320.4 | 19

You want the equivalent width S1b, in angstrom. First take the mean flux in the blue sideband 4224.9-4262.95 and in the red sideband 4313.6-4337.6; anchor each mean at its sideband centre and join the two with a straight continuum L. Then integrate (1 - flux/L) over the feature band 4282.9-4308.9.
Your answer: 3.54 angstrom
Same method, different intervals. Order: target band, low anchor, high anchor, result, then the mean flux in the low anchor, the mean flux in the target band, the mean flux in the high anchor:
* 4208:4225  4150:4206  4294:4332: -1.9 angstrom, 17.3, 19.3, 17.4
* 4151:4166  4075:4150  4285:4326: -0.3 angstrom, 17.7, 17.9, 17.1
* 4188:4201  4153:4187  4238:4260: 0.4 angstrom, 17.2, 17.4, 19.5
